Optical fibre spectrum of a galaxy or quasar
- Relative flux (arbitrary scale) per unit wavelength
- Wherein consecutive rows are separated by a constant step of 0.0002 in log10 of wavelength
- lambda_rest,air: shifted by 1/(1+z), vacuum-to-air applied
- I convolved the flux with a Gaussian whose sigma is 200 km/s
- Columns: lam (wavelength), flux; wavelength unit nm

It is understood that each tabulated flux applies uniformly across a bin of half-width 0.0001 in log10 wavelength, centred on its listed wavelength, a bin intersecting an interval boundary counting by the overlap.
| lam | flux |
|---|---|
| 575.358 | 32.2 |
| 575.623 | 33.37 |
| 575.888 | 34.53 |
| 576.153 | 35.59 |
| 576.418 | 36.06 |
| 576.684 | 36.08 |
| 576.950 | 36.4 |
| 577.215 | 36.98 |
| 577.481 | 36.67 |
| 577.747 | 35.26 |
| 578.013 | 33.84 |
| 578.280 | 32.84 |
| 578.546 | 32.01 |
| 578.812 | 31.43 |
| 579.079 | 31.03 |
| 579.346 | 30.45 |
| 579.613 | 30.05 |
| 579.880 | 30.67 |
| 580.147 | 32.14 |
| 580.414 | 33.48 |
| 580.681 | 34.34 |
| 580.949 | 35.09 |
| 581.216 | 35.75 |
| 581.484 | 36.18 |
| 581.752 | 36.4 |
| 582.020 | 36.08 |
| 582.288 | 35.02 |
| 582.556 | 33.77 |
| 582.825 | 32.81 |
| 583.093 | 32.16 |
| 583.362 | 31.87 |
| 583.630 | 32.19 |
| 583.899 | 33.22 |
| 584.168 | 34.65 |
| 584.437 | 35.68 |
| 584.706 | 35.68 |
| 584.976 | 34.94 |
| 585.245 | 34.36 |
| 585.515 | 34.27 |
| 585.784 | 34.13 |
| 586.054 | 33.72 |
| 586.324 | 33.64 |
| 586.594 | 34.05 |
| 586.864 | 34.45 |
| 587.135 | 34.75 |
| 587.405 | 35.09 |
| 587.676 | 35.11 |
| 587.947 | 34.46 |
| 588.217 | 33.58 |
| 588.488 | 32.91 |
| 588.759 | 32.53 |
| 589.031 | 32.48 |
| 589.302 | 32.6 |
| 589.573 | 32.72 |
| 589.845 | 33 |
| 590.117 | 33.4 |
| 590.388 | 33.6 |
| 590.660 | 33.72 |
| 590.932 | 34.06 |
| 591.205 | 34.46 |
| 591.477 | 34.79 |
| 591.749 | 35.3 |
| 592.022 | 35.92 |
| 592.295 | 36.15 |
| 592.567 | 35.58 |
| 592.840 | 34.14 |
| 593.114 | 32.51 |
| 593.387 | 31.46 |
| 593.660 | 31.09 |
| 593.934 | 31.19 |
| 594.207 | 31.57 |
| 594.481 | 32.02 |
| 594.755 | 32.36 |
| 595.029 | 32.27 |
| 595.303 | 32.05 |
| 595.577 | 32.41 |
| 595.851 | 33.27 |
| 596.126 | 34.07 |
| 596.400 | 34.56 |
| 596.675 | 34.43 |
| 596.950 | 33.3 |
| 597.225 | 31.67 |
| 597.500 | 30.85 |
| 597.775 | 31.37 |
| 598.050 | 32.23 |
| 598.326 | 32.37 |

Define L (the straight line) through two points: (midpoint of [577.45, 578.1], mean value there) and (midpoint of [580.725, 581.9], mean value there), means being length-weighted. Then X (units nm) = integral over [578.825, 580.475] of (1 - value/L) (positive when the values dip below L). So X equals 0.197 nm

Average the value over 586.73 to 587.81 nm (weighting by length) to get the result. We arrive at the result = 34.8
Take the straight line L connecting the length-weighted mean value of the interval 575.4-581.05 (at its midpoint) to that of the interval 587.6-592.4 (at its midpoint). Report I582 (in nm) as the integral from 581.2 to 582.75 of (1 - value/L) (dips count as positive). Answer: -0.08 nm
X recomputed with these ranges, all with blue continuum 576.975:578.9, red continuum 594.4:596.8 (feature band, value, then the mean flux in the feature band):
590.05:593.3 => -0.11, 34.4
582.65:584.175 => 0.06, 32.7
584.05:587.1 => -0.06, 34.5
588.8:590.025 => 0.03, 32.7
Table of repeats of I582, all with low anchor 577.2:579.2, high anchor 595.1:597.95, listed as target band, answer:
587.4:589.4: -0.02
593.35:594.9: 0.06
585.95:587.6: -0.06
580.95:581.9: -0.07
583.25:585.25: -0.05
